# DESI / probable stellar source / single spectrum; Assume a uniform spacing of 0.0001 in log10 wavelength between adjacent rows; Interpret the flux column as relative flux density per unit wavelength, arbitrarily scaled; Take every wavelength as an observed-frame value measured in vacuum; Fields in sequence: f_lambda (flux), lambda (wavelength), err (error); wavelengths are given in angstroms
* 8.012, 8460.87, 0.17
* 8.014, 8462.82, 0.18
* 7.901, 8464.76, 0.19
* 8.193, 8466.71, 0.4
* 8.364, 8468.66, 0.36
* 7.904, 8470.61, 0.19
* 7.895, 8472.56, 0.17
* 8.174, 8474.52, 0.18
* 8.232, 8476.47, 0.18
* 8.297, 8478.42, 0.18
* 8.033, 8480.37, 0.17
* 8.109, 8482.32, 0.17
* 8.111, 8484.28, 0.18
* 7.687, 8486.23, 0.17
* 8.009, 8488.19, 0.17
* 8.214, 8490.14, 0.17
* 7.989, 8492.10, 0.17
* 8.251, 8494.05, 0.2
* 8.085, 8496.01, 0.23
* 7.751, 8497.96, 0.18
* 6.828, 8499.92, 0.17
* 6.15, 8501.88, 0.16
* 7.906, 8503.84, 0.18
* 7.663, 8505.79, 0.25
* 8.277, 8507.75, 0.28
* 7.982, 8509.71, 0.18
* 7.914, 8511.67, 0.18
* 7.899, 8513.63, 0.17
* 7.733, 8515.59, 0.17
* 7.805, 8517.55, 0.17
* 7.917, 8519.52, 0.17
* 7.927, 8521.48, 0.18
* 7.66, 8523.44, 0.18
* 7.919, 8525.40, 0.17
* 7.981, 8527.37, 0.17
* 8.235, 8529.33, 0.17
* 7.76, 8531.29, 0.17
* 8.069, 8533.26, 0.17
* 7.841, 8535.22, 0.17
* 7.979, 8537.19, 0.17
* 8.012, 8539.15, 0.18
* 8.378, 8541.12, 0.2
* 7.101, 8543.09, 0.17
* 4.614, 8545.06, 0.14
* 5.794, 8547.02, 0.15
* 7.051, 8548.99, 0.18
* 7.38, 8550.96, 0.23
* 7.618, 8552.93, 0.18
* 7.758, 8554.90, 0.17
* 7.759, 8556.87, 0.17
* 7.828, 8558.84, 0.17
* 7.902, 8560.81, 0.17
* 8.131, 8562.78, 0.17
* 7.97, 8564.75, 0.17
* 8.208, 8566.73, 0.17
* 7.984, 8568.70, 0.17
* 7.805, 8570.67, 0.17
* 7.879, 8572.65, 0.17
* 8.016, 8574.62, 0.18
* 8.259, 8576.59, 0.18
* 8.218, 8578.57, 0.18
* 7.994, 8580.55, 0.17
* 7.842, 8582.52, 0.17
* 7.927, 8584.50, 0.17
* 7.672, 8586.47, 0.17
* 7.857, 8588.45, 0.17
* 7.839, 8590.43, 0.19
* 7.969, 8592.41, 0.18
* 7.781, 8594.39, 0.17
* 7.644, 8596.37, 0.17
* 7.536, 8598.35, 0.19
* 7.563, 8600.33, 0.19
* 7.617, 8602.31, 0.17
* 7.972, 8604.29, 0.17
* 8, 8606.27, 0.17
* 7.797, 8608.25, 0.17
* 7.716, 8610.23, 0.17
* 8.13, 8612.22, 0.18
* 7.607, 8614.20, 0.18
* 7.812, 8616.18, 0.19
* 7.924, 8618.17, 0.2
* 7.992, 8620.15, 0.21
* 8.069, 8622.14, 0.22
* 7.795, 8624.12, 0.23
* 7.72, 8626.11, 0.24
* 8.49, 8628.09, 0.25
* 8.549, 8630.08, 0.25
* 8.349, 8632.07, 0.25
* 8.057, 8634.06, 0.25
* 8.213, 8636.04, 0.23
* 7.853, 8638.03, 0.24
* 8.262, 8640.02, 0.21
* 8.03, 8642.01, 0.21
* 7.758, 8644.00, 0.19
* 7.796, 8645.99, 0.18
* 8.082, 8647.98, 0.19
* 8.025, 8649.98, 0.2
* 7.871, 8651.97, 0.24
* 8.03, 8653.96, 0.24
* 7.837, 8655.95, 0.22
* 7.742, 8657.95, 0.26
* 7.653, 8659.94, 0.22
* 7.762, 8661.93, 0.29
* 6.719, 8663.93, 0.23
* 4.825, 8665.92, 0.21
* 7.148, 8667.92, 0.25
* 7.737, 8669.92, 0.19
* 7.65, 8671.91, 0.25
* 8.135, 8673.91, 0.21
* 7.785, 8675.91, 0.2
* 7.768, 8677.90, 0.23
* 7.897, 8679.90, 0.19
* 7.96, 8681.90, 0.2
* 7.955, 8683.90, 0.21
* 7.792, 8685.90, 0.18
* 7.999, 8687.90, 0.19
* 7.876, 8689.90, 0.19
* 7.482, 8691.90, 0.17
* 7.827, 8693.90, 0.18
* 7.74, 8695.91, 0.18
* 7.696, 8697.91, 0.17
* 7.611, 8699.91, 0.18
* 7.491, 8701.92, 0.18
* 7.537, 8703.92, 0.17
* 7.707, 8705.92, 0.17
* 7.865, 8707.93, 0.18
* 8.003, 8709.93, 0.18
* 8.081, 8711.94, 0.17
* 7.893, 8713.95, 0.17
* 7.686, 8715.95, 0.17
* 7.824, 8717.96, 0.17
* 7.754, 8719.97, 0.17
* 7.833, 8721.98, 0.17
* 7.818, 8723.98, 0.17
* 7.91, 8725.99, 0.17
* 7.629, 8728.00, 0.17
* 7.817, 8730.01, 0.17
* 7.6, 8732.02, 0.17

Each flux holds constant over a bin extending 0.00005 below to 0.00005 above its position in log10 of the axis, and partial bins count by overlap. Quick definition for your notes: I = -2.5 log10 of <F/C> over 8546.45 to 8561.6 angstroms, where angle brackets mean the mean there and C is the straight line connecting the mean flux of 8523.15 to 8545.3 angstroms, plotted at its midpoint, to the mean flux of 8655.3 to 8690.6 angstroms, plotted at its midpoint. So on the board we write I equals 0.04 mag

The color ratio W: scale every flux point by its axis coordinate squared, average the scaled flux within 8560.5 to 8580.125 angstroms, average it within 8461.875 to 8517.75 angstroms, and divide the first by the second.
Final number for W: 1.04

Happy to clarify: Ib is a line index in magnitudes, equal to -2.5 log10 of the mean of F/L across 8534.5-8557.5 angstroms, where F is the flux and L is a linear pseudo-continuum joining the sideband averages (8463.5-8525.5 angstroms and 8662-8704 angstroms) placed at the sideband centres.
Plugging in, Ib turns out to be 0.08 mag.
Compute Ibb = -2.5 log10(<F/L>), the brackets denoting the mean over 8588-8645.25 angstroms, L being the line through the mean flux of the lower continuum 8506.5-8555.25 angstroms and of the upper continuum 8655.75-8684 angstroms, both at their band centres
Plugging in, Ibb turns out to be -0.06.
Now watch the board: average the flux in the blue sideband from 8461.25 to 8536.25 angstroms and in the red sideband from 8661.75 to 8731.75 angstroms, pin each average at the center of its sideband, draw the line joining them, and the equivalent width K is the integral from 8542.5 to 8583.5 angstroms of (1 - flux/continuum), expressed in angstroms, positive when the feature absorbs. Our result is 1.3 angstroms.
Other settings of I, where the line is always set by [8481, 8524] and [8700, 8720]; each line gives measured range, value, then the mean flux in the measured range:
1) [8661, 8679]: 0.07 mag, 7.28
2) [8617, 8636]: -0.04 mag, 8.11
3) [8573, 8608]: -0.01 mag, 7.86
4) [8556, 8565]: -0.02 mag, 7.92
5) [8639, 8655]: -0.03 mag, 7.98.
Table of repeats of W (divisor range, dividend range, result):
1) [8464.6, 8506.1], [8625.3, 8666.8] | 1.03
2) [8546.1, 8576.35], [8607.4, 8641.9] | 1.06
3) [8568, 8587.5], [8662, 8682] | 0.94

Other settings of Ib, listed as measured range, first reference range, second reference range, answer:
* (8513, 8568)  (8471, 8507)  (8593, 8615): 0.02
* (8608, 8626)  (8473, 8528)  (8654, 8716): -0.02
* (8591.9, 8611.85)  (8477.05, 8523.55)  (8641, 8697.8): 0.00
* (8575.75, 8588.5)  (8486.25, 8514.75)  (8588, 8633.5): -0.01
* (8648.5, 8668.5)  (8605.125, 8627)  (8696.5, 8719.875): 0.06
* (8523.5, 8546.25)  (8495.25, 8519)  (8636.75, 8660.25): 0.01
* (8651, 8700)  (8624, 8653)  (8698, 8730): 0.04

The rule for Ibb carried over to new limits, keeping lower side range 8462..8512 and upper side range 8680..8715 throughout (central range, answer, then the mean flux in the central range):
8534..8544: 0.00 mag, 7.87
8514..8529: 0.00 mag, 7.87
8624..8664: -0.02 mag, 7.96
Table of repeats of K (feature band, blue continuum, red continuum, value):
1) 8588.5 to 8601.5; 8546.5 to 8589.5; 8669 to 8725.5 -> 0.1 angstroms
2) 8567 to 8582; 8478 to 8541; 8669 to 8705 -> -0.4 angstroms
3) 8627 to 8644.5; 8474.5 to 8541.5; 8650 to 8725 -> -1.0 angstroms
